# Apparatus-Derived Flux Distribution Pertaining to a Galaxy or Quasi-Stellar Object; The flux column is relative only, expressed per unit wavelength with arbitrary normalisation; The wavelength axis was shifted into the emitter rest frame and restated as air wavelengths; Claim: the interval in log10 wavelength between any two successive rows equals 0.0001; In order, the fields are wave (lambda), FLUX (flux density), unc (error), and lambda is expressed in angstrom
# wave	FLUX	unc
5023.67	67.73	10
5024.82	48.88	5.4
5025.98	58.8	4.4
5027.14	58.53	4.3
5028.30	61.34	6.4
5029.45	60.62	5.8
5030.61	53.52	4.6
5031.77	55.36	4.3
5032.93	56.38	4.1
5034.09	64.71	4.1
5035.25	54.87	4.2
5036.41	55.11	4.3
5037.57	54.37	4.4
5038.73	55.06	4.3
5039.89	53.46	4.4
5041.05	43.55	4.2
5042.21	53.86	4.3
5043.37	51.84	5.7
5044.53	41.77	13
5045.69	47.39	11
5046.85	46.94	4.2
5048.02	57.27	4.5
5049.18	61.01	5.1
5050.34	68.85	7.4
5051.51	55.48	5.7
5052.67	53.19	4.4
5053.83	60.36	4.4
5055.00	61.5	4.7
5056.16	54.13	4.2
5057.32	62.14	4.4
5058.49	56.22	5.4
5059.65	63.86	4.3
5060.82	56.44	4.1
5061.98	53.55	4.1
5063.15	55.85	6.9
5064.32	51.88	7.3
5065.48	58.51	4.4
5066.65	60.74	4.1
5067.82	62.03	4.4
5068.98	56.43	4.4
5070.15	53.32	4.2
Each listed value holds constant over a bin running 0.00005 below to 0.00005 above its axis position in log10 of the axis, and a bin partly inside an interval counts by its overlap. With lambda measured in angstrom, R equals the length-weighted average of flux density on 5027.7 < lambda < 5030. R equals 61.1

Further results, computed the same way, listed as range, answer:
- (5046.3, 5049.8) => 55.3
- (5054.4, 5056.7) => 57.8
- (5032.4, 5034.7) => 60.5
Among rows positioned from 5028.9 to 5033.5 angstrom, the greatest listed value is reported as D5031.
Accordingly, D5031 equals 60.62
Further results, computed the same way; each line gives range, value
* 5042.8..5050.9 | 68.85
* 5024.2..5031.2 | 61.34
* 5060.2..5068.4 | 62.03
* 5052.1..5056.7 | 61.5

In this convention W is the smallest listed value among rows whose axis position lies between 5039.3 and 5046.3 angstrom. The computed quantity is 41.77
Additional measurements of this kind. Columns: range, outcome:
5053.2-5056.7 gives 54.13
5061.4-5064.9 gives 51.88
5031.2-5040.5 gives 53.46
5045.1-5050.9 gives 46.94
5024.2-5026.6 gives 48.88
